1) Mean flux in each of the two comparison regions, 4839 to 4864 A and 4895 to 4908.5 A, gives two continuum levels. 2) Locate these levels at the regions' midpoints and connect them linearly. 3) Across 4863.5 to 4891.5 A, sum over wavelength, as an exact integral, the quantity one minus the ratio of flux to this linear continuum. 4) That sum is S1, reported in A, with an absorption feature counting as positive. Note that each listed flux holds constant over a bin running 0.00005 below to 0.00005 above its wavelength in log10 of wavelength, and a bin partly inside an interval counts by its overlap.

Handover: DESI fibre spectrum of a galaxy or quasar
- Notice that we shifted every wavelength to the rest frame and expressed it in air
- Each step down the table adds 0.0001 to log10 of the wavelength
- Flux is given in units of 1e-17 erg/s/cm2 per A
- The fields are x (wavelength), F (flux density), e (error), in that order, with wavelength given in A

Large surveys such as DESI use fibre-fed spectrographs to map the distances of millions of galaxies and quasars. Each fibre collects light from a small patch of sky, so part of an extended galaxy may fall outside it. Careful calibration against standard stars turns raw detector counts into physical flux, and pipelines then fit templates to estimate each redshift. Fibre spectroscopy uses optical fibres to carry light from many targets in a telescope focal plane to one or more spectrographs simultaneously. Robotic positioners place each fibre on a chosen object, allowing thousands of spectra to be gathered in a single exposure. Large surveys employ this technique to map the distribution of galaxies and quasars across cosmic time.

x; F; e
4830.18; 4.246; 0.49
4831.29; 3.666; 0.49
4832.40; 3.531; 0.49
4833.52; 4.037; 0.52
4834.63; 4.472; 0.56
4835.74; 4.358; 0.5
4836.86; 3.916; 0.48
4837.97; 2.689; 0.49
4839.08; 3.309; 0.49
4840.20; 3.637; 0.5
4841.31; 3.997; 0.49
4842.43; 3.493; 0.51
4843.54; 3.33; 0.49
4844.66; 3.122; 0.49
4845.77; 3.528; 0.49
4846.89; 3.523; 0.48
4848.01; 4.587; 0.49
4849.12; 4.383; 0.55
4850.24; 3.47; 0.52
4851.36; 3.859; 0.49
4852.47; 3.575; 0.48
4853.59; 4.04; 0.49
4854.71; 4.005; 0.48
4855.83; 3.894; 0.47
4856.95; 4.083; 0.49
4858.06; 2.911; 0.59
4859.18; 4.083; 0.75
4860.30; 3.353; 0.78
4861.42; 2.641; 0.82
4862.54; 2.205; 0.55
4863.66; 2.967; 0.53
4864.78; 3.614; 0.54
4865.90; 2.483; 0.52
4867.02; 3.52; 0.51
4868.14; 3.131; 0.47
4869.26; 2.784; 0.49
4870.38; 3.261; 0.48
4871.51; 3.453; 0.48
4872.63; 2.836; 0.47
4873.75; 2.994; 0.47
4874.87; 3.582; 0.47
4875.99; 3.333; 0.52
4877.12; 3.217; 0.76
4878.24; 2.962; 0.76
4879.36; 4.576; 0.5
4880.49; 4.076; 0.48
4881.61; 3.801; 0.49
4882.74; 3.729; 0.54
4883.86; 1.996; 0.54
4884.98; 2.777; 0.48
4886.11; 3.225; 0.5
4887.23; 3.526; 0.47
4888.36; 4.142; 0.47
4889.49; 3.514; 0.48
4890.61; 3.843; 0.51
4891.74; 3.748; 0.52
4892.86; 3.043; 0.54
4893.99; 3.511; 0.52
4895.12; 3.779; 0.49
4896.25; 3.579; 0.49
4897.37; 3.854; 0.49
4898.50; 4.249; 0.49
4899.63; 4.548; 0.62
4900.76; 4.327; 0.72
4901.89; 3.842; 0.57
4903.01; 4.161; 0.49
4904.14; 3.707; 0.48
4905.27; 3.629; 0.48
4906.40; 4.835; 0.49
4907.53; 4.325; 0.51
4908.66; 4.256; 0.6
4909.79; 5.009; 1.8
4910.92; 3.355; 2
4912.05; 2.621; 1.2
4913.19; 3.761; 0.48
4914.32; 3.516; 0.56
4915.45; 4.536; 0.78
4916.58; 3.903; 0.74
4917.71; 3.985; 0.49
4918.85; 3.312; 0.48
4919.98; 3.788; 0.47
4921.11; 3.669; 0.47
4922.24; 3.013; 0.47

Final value 3.6 A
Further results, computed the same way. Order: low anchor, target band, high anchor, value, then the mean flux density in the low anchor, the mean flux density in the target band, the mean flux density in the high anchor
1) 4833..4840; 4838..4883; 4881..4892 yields 1.8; 3.79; 3.47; 3.42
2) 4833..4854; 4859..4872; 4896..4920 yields 2.5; 3.75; 3.09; 3.97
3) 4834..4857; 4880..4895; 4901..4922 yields 1.5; 3.77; 3.46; 3.89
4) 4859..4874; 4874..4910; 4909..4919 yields -2.9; 3.07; 3.75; 3.8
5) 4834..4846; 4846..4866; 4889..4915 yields 0.7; 3.63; 3.56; 3.87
